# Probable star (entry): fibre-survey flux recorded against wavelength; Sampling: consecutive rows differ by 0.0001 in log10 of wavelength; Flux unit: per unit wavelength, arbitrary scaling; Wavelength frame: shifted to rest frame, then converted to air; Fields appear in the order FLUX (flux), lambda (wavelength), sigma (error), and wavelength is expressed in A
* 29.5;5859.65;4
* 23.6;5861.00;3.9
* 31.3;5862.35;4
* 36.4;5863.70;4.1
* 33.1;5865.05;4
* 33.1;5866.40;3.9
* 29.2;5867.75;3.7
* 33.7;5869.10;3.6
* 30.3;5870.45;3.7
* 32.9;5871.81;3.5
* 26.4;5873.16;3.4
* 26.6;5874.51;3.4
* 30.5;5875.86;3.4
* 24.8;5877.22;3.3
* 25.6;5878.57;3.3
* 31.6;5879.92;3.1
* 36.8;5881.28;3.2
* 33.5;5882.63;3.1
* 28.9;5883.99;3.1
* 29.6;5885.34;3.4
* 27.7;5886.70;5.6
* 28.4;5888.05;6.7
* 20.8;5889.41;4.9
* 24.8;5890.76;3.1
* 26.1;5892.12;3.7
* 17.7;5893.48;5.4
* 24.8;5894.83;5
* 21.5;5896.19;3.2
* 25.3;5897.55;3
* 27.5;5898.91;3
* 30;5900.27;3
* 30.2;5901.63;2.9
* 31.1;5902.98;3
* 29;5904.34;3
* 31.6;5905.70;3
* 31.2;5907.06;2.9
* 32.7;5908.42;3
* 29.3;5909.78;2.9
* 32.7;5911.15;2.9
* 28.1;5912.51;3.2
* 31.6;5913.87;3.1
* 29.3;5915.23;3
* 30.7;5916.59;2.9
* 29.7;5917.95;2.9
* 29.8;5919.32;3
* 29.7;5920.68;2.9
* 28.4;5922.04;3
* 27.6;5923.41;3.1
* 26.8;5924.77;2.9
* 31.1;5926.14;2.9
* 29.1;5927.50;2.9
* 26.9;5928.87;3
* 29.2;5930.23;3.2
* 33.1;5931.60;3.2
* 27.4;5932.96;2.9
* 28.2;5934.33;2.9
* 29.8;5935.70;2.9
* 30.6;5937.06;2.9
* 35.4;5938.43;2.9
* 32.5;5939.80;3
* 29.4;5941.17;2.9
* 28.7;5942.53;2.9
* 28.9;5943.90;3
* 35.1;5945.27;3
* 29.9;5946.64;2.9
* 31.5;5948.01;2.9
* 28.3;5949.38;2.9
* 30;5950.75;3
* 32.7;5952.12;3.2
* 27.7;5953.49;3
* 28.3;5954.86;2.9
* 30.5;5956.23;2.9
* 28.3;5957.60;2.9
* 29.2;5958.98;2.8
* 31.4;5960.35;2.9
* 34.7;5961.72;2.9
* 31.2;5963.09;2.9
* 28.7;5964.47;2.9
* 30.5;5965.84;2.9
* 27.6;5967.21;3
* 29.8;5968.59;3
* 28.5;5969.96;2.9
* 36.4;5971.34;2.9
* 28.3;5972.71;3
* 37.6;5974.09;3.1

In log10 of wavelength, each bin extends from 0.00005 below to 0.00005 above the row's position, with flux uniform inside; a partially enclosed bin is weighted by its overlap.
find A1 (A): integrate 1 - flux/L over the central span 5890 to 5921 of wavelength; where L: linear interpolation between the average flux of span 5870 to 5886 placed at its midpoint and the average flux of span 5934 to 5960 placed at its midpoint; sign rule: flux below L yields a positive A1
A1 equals 1.6 A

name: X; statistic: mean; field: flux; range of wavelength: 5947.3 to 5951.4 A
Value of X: 29.9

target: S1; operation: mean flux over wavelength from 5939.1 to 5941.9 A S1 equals 31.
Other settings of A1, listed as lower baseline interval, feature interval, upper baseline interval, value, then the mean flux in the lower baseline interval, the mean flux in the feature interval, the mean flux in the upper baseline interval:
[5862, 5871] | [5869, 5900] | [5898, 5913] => 3.9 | 32.5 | 27.6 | 30.3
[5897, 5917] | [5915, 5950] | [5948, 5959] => -0.2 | 30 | 29.9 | 29.5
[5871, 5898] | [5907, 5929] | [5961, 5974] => -0.8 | 27.2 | 29.7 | 31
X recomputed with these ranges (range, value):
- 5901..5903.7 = 30.7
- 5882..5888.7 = 29.6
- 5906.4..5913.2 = 30.8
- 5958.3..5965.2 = 31.1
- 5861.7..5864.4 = 33.9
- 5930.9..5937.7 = 29.8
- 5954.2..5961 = 29.5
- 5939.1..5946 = 30.9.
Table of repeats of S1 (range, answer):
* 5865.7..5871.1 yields 31.6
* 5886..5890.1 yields 25.7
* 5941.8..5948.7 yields 30.8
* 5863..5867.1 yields 34.2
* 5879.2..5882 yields 34.1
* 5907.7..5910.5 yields 30.9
